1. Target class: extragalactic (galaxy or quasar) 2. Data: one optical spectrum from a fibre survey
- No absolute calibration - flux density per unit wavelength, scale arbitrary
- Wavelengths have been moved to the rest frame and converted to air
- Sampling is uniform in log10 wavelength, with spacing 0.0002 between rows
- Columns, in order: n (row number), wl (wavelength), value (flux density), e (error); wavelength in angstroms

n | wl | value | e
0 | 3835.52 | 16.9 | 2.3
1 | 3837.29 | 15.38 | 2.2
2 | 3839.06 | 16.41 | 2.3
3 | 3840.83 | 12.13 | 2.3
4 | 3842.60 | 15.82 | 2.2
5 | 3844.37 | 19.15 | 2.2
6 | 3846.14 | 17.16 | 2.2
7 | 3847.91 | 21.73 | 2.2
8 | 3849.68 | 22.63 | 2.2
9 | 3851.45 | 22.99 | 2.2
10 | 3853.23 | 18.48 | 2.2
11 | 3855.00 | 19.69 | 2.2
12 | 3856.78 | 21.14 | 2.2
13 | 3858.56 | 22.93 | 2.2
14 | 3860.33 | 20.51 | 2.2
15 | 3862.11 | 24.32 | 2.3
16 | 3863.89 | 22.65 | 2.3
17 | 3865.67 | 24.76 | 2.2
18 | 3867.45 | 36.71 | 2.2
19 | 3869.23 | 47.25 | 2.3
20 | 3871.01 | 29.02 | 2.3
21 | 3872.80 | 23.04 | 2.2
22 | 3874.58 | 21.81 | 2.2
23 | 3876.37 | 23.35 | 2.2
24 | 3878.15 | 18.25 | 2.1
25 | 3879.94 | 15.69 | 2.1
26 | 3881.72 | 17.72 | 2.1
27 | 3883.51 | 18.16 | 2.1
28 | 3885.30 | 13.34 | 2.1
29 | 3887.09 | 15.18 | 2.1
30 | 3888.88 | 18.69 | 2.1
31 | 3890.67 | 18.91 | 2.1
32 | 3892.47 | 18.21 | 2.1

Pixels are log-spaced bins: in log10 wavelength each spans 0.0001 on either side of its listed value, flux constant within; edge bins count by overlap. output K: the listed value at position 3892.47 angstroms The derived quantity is 18.21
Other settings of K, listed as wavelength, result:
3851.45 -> 22.99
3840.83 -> 12.13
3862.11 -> 24.32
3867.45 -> 36.71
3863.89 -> 22.65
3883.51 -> 18.16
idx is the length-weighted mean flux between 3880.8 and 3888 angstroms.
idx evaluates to 16.1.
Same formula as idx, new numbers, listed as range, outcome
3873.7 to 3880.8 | 19.8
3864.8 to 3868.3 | 30.7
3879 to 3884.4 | 17.2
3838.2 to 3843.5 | 14.8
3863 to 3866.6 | 23.9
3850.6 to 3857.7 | 20.5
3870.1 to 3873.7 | 26.1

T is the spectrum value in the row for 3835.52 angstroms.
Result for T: 16.9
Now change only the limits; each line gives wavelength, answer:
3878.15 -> 18.25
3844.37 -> 19.15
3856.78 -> 21.14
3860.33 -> 20.51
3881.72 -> 17.72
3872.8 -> 23.04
